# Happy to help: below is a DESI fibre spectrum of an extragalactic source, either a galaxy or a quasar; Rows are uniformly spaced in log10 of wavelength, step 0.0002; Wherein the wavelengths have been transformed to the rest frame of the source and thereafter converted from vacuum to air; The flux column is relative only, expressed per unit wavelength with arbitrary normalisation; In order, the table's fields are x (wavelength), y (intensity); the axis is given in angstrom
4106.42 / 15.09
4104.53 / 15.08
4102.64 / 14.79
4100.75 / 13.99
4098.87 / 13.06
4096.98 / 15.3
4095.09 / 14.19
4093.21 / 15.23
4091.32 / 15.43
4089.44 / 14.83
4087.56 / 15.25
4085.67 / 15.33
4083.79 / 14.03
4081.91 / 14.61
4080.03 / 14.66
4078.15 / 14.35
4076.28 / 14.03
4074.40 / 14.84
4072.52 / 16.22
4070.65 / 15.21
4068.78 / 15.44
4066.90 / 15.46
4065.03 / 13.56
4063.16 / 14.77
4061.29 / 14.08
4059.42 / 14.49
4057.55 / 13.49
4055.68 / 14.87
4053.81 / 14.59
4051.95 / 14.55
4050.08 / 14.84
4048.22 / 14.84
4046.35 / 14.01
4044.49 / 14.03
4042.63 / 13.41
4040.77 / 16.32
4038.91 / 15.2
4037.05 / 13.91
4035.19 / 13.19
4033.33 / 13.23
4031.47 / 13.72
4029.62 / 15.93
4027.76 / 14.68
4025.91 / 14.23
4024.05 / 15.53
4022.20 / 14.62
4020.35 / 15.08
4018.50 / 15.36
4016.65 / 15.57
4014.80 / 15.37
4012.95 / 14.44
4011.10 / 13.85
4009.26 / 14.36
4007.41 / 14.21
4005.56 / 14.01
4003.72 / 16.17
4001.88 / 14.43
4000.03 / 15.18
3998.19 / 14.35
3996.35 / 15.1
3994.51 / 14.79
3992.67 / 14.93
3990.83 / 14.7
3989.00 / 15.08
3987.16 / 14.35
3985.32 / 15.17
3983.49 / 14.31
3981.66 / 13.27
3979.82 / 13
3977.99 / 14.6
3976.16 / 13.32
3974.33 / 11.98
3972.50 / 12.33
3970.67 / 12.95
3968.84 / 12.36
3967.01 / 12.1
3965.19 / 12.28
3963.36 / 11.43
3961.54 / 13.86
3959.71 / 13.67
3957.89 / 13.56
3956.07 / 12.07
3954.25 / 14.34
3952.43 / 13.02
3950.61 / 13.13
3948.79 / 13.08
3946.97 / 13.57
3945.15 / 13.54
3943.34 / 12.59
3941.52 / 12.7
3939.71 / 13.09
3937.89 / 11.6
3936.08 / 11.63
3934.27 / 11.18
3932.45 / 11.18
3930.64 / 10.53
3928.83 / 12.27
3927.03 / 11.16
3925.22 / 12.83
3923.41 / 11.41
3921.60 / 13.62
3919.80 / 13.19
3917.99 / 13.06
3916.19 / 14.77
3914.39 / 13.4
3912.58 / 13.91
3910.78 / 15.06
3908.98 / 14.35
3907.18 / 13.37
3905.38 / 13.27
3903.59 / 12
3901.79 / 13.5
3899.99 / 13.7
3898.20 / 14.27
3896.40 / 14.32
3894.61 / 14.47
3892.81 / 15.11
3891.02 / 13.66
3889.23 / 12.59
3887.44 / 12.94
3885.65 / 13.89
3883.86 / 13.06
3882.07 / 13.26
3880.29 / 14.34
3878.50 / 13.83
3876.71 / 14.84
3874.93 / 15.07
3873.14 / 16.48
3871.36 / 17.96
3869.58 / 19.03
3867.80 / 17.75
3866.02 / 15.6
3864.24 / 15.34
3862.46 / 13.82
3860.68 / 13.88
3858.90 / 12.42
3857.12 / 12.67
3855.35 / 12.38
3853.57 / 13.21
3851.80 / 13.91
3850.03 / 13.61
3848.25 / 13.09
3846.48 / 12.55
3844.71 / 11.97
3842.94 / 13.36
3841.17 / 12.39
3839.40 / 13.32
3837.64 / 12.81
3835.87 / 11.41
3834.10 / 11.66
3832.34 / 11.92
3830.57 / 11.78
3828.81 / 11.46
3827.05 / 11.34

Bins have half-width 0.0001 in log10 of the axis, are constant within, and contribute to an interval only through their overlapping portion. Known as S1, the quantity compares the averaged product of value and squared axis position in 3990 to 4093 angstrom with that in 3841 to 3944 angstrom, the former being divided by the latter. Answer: 1.17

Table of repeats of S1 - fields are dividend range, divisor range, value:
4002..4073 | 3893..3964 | 1.19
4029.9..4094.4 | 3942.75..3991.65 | 1.15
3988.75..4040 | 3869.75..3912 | 1.10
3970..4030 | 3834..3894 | 1.11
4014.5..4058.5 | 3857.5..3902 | 1.08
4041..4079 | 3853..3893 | 1.11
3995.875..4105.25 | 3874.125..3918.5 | 1.14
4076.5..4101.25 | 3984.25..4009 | 1.04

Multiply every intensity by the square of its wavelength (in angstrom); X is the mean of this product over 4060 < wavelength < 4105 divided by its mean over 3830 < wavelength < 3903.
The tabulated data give 1.2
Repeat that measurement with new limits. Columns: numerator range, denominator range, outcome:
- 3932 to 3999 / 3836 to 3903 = 0.99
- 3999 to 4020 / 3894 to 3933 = 1.18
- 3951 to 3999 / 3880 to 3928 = 1.04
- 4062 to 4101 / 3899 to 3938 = 1.25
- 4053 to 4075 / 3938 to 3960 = 1.19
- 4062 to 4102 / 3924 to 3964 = 1.26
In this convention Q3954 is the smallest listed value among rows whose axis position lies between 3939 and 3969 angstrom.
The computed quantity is 11.43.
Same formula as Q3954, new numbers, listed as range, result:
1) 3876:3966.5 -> 10.53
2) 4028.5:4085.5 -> 13.19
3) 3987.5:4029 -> 13.85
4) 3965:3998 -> 11.98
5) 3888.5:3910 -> 12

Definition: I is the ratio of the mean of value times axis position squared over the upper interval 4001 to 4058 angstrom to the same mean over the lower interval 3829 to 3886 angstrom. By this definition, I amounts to 1.15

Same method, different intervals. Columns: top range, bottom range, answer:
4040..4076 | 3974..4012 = 1.05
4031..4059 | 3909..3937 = 1.20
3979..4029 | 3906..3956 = 1.18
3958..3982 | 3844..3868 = 1.00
